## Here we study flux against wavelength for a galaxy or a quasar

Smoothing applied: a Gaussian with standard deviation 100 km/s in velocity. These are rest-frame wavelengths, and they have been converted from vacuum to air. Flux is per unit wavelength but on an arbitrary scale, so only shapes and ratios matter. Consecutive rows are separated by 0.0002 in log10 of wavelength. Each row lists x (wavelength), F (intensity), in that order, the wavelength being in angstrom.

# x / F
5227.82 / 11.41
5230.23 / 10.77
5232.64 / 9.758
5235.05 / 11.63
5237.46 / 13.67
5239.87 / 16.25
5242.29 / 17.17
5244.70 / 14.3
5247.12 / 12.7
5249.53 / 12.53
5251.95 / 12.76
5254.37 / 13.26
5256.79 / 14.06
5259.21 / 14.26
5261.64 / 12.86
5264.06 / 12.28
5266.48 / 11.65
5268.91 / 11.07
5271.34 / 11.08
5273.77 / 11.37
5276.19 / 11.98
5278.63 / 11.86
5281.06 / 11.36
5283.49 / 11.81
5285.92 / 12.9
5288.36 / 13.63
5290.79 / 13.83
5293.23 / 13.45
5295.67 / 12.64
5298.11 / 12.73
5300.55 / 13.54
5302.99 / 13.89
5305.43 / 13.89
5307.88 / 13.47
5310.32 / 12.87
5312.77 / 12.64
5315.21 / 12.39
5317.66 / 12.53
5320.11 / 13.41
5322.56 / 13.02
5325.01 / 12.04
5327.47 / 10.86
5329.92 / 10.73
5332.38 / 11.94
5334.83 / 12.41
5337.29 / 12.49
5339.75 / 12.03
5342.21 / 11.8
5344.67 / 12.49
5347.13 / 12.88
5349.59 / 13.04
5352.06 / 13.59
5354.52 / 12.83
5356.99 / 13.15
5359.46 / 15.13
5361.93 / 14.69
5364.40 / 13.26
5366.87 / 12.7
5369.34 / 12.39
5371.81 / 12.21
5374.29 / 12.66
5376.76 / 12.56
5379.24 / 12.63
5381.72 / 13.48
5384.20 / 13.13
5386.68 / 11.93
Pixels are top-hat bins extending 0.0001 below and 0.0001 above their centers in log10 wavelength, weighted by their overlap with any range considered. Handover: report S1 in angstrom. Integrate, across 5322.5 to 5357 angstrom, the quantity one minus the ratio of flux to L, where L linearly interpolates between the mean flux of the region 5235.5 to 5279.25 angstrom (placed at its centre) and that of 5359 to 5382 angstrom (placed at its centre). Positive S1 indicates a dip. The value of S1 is 2.0 angstrom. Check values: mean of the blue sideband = 13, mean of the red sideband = 13.1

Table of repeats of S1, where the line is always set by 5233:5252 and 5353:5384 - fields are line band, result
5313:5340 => 2.3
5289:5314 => 0.3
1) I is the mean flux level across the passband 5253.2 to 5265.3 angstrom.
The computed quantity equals 13.3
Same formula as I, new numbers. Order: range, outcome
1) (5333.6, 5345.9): 12.2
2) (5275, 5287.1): 12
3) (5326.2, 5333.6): 11.2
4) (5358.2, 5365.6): 14.4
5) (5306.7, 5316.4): 12.9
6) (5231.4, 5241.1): 12.8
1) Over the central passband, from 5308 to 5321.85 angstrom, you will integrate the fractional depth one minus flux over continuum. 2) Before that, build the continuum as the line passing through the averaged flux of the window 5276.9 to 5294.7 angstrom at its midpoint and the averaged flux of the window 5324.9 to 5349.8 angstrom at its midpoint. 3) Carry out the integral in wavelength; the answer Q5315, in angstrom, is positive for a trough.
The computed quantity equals -0.60 angstrom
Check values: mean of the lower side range 12.7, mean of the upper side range 12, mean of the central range 12.8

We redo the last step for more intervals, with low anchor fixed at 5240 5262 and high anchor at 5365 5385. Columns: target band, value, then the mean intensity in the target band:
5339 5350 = 0.5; 12.4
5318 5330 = 1.0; 12.2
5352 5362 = -0.7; 13.8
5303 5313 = 0.0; 13.4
